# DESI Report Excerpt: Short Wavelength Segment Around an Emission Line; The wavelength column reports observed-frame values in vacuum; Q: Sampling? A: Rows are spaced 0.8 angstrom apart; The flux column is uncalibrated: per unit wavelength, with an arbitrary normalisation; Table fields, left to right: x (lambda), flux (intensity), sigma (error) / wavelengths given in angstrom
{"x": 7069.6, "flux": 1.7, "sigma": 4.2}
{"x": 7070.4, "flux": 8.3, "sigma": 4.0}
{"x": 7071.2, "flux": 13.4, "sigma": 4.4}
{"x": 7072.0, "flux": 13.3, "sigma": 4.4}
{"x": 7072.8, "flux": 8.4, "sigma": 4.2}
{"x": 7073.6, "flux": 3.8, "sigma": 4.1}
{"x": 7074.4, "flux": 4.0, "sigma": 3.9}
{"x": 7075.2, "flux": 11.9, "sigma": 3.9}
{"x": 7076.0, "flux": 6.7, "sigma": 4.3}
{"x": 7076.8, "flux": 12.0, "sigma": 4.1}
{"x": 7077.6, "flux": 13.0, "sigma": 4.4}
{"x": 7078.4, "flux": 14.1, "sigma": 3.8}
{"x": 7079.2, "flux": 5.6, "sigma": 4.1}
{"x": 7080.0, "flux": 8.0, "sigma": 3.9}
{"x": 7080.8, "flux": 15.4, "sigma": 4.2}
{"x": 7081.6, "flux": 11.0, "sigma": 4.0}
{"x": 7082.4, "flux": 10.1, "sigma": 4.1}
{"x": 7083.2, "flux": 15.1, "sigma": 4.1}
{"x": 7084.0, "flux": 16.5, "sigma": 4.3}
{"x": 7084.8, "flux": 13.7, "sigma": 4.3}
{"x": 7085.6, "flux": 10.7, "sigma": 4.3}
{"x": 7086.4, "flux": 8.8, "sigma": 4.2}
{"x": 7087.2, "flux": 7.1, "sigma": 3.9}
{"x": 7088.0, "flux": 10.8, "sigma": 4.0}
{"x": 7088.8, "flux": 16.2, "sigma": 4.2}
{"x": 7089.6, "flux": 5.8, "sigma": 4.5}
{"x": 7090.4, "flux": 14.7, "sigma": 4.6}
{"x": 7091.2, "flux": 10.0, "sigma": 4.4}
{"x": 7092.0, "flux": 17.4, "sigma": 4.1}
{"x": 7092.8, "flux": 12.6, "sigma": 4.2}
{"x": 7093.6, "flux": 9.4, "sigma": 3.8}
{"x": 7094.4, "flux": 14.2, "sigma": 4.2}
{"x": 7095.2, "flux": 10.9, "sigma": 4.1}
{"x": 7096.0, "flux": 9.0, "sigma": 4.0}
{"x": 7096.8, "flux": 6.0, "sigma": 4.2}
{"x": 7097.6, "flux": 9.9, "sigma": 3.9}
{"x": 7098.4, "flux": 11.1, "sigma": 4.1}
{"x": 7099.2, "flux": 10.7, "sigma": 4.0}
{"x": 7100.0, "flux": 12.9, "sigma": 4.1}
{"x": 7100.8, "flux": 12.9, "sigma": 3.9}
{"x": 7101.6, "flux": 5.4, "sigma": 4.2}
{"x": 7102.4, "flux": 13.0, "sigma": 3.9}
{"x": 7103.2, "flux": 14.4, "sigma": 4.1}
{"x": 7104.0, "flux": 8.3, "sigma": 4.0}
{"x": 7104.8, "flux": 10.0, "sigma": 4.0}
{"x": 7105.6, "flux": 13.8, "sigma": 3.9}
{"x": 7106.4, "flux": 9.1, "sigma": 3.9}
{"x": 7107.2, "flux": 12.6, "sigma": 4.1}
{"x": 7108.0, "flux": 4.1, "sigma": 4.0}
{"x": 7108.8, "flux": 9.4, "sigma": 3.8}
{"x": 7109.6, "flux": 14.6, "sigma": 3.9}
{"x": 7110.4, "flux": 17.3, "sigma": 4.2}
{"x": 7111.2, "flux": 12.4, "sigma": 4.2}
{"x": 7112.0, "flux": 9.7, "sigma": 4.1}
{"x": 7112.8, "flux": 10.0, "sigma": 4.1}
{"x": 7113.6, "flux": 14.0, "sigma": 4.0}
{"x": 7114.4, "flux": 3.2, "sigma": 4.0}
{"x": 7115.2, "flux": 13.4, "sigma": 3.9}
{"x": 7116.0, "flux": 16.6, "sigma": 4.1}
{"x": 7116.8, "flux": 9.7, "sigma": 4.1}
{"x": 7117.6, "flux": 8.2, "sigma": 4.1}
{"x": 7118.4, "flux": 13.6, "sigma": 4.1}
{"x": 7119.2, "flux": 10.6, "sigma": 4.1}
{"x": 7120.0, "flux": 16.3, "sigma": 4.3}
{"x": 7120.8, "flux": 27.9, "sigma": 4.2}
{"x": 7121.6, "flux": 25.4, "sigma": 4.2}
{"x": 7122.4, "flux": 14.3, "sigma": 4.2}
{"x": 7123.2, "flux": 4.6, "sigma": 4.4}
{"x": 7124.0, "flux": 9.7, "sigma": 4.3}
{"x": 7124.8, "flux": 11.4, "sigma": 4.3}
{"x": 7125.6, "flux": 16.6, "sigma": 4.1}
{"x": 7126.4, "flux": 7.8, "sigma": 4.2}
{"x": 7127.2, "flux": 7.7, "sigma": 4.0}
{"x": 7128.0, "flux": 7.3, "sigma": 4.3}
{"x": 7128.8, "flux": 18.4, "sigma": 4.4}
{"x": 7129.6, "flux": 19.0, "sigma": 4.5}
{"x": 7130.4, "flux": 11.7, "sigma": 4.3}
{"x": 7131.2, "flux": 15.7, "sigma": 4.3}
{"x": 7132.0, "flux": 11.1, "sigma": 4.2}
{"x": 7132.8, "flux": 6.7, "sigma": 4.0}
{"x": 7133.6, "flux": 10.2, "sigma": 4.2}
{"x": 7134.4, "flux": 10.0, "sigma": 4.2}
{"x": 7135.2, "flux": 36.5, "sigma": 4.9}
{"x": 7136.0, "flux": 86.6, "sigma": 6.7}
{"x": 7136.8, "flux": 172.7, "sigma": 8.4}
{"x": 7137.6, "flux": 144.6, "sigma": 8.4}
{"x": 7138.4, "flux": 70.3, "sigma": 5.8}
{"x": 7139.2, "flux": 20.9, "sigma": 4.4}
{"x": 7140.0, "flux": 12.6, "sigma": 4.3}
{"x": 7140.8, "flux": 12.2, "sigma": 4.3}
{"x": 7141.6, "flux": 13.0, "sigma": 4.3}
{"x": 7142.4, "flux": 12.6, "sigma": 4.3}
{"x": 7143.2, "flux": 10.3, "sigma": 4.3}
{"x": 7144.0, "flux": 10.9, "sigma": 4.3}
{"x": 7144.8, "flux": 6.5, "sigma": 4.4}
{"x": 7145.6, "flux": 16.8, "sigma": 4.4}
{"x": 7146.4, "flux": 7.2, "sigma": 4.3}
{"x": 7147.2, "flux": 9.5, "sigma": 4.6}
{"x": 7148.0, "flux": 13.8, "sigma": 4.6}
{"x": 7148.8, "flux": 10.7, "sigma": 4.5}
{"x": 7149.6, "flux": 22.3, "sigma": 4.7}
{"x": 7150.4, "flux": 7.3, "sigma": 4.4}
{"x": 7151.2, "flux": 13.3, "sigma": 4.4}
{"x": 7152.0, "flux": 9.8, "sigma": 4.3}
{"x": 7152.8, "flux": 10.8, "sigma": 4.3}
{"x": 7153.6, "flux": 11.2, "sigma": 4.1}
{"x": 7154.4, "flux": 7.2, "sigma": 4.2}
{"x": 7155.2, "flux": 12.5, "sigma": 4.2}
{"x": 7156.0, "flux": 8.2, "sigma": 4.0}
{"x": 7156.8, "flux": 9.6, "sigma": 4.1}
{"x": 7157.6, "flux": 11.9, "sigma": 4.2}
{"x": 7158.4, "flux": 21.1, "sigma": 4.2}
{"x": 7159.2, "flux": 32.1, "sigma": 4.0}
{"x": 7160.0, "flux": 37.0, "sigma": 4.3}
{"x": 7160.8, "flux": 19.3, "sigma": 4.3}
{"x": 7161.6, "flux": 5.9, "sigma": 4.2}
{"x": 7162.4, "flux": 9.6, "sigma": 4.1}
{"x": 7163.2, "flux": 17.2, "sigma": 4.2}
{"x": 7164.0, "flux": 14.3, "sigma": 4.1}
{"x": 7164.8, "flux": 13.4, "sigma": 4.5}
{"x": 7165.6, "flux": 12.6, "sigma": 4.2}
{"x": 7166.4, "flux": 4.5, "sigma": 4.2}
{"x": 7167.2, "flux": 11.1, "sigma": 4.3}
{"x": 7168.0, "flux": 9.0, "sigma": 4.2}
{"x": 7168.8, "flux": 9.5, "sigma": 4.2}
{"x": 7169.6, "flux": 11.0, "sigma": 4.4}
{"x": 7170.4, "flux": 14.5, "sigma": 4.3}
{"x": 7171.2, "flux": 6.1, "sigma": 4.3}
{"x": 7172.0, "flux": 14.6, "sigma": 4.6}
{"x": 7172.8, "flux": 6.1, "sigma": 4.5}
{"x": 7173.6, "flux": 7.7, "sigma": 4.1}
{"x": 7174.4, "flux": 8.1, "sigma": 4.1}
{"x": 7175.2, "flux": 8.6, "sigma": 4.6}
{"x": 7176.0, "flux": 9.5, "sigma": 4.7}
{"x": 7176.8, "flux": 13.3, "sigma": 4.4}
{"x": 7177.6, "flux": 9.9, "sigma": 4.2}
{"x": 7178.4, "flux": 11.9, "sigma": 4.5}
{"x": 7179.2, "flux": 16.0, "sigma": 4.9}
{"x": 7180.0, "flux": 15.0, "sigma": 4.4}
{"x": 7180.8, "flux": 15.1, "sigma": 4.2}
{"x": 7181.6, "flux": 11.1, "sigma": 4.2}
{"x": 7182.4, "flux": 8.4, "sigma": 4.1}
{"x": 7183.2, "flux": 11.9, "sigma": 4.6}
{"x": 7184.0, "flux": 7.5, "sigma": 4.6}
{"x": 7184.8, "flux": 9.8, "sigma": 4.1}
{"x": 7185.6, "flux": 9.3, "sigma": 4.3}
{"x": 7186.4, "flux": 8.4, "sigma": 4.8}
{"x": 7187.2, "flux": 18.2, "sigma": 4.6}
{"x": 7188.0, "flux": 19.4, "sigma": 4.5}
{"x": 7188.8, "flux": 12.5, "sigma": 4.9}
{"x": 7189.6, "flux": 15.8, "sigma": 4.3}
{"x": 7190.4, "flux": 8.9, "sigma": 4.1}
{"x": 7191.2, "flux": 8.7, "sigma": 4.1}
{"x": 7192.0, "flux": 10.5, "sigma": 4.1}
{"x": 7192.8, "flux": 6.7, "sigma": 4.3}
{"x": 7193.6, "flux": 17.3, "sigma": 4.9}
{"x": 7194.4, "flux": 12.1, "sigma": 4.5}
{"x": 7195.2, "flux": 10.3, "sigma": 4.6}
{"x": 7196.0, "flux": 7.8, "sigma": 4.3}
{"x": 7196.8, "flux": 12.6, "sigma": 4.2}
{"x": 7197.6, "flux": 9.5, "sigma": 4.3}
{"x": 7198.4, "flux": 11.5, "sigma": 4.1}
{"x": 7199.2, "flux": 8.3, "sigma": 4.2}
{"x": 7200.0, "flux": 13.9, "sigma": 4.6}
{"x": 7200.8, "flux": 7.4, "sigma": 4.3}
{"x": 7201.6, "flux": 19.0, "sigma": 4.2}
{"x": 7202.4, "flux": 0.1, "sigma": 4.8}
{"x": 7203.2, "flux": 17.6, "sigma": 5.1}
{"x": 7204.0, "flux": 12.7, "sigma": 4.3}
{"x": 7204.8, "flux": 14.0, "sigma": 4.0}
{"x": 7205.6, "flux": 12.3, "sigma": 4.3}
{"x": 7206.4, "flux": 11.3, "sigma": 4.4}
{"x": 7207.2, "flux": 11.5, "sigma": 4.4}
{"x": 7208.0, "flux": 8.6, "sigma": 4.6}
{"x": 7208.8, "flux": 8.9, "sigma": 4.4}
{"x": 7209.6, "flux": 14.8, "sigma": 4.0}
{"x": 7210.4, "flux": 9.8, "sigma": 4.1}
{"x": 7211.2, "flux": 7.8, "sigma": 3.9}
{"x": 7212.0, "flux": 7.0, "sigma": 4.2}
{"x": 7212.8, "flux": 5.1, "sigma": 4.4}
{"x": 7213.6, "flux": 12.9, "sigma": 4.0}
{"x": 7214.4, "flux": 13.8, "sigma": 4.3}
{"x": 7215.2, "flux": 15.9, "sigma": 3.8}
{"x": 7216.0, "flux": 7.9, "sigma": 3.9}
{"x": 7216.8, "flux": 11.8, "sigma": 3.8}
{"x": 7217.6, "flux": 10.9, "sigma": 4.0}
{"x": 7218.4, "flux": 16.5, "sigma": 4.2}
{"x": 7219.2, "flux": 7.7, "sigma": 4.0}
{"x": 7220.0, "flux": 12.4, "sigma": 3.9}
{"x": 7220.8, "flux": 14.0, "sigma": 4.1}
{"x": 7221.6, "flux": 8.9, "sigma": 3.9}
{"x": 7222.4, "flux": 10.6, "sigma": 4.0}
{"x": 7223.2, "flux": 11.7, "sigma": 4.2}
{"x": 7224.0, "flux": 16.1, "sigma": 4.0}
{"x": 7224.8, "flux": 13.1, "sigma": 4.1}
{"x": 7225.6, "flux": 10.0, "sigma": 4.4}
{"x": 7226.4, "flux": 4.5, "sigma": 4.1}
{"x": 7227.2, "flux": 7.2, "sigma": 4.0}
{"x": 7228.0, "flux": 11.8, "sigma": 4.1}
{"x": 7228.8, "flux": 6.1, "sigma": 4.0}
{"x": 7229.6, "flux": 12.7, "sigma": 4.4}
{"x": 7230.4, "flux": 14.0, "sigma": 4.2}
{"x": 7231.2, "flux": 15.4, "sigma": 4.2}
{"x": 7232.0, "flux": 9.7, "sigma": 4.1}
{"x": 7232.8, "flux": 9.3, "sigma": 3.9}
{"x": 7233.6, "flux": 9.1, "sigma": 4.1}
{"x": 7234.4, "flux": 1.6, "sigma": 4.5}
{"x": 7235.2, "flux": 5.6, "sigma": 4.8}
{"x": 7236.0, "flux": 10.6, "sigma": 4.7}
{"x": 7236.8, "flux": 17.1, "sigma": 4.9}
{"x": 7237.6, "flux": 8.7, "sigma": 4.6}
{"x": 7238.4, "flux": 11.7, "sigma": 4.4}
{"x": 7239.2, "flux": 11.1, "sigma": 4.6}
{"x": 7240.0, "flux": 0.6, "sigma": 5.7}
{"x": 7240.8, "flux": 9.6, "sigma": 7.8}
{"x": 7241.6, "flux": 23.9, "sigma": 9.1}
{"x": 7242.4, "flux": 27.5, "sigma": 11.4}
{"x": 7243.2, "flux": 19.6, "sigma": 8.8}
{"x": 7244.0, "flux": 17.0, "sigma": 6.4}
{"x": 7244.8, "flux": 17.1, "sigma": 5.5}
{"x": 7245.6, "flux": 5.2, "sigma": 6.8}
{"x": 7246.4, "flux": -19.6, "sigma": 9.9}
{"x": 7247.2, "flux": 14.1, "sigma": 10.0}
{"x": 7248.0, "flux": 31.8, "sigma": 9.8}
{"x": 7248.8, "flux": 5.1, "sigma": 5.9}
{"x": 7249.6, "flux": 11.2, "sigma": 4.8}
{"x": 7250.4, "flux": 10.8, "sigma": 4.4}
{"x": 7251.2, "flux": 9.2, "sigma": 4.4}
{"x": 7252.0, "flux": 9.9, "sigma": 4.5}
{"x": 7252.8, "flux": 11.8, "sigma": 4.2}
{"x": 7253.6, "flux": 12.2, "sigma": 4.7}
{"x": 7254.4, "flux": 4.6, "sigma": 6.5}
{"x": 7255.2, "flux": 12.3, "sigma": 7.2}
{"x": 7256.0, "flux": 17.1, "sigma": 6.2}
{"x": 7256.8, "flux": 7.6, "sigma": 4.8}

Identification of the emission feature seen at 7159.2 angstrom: [N II]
